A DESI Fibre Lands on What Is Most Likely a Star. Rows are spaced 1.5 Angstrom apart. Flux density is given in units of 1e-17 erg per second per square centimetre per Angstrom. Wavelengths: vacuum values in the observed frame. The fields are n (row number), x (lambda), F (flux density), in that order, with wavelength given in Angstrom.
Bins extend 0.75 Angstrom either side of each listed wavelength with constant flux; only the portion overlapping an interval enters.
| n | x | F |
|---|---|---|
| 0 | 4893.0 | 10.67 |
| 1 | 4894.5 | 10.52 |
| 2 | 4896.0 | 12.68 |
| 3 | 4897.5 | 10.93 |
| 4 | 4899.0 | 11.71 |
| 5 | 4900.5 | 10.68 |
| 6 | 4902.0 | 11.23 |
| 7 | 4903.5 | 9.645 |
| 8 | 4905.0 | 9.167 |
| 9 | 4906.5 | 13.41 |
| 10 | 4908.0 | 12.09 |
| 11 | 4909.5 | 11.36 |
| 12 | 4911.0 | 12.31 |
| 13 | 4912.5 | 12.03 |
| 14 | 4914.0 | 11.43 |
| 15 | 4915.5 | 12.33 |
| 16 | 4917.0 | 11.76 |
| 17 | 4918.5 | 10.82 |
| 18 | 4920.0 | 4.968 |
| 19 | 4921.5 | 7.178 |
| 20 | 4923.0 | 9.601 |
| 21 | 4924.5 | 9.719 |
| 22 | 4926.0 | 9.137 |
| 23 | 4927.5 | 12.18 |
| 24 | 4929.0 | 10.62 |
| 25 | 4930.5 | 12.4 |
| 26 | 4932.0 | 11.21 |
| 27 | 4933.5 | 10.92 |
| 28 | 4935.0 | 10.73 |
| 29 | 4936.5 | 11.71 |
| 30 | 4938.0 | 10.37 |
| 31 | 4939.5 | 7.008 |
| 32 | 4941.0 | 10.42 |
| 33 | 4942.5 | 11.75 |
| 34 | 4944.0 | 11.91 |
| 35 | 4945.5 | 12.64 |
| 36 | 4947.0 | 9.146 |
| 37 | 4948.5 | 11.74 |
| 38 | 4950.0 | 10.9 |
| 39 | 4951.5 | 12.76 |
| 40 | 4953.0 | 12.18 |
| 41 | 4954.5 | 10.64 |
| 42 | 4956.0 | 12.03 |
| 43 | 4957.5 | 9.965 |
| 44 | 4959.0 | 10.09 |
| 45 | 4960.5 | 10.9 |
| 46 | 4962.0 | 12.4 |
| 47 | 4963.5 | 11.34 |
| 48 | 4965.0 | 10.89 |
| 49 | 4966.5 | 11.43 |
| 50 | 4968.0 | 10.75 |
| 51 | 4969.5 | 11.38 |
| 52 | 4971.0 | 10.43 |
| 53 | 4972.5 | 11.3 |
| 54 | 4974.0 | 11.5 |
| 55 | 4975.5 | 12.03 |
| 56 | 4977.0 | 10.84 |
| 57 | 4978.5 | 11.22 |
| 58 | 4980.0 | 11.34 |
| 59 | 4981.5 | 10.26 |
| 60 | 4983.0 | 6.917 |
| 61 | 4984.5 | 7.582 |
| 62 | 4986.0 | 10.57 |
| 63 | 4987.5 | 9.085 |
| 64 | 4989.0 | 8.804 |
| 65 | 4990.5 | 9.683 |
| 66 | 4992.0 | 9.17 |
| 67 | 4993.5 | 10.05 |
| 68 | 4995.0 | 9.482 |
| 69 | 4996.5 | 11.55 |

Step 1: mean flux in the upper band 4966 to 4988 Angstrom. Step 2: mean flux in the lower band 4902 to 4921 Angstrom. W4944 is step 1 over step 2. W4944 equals 0.96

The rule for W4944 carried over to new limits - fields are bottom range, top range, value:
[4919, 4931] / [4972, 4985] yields 1.10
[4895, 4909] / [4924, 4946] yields 0.96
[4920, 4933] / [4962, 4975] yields 1.13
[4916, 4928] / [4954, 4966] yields 1.17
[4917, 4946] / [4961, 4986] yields 1.04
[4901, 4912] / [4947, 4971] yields 0.99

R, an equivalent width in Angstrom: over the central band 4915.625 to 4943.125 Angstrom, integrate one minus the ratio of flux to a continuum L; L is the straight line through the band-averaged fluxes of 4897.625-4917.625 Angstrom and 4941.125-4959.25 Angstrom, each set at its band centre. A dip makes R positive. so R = 2.90 Angstrom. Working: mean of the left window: 11.5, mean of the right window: 11.3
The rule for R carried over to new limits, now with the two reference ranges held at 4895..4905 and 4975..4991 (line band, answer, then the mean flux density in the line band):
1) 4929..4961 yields -2.1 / 11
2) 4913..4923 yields 0.9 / 9.79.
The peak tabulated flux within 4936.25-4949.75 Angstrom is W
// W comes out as 12.64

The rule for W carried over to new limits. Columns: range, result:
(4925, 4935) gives 12.4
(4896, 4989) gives 13.41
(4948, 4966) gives 12.76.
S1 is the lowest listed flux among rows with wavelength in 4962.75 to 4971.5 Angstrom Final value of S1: 10.43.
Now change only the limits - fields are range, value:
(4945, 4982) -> 9.146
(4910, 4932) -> 4.968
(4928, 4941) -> 7.008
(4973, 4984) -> 6.917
